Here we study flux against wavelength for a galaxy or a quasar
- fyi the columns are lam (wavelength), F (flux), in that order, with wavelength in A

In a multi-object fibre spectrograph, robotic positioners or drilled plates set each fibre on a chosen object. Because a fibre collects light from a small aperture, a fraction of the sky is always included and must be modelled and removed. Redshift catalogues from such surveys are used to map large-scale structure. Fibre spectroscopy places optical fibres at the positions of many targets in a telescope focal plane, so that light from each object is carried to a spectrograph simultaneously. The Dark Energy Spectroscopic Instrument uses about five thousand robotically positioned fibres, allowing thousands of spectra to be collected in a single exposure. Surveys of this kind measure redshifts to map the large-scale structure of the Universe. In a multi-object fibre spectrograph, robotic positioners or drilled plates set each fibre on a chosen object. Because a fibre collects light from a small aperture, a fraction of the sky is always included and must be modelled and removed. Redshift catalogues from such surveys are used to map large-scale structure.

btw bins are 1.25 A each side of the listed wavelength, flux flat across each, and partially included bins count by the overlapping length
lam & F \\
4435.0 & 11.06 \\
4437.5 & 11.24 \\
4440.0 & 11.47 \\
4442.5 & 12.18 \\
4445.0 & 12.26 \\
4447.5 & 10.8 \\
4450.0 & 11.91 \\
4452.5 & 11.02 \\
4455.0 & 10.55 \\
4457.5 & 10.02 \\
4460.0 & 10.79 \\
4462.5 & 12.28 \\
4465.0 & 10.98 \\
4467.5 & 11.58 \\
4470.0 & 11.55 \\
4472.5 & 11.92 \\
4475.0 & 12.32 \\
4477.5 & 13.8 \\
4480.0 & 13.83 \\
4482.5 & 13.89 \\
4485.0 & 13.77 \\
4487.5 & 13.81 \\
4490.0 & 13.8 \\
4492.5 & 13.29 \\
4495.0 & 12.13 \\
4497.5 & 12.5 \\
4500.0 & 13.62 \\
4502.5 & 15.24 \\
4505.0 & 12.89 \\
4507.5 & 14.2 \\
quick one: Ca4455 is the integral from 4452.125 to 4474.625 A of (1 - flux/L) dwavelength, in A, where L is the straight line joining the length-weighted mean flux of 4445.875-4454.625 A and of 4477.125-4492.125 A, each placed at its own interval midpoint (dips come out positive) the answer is 1.8 A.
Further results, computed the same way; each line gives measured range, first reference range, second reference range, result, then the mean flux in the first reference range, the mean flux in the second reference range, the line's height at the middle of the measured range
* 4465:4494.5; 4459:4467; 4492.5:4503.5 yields -1.5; 11.4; 13.3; 12.3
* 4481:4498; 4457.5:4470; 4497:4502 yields -0.7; 11.3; 13.5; 12.9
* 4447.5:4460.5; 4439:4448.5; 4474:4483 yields 1.4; 11.7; 13.5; 12.2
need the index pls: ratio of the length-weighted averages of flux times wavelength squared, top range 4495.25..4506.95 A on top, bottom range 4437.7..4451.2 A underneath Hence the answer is 1.18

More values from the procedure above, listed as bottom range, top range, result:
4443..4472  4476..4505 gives 1.22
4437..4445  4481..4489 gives 1.20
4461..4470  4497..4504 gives 1.22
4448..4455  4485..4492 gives 1.24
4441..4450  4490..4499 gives 1.11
